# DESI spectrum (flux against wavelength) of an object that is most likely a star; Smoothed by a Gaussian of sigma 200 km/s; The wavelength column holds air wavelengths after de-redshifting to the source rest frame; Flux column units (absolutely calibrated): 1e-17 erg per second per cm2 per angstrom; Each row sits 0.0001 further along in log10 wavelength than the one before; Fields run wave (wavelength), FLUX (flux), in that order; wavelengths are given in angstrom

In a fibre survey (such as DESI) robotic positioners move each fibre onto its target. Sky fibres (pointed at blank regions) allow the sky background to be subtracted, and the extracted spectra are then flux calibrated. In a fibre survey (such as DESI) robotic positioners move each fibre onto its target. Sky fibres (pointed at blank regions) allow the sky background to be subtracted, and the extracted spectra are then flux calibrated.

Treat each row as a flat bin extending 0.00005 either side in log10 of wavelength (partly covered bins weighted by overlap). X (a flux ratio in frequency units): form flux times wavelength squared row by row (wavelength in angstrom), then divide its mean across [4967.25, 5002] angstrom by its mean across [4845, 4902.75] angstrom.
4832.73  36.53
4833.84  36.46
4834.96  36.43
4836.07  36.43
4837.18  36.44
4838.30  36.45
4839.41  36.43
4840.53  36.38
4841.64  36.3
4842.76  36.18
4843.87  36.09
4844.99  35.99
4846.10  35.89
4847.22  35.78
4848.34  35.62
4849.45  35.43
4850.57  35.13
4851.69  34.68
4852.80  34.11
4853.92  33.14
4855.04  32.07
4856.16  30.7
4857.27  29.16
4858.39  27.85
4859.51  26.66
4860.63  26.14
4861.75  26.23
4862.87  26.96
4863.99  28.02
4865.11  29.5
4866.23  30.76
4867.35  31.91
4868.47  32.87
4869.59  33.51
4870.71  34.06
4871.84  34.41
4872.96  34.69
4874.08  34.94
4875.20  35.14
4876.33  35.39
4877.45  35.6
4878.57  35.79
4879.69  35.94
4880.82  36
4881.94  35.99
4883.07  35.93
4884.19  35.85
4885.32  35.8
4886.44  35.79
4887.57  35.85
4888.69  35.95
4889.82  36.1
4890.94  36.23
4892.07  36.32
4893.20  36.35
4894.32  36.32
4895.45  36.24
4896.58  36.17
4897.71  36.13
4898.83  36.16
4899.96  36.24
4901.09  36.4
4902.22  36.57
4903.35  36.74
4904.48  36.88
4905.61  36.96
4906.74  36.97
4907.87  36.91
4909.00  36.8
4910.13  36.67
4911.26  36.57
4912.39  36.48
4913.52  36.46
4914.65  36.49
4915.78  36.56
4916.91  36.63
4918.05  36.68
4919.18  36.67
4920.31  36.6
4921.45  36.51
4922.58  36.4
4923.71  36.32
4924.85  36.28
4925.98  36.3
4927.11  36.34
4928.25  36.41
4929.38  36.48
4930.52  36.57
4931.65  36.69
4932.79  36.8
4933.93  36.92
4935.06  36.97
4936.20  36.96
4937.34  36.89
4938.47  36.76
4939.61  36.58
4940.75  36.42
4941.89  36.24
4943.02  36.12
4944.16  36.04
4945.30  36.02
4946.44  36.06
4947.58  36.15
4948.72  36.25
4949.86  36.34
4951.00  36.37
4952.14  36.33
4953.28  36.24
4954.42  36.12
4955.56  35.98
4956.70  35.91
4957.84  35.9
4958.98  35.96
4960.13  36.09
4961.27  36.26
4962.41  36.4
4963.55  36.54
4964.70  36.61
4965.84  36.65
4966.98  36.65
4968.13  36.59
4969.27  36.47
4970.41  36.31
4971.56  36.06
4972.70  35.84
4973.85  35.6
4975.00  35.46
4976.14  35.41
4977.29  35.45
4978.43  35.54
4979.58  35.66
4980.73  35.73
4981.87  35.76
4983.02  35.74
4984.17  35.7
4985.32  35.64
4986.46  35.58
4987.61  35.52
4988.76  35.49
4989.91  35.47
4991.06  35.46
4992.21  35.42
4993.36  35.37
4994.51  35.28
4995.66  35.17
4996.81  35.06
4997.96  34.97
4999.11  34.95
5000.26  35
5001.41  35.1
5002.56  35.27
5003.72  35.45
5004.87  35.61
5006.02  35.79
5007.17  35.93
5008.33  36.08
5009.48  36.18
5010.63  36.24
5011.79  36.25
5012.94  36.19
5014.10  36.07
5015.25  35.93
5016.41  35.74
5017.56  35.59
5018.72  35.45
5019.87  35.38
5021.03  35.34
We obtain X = 1.1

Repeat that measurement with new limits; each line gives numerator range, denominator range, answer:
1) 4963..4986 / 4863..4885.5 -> 1.10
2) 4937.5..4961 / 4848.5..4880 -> 1.16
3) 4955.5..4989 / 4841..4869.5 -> 1.17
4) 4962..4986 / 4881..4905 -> 1.03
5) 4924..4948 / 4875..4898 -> 1.04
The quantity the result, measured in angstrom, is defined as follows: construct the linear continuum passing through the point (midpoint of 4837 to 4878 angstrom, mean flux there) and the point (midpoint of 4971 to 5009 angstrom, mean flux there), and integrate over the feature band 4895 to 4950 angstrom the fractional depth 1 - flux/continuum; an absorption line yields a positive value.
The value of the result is -3.6 angstrom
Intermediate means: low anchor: 33.1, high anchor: 35.5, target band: 36.5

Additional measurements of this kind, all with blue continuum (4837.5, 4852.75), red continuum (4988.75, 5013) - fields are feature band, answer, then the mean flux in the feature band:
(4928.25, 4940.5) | -0.4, 36.7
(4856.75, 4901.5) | 2.5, 33.8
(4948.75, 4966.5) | -0.3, 36.3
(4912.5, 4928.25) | -0.4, 36.5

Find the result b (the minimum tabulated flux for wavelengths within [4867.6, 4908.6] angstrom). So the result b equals 32.87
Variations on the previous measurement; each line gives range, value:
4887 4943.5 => 35.85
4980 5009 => 34.95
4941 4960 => 35.9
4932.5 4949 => 36.02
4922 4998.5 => 34.97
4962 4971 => 36.31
